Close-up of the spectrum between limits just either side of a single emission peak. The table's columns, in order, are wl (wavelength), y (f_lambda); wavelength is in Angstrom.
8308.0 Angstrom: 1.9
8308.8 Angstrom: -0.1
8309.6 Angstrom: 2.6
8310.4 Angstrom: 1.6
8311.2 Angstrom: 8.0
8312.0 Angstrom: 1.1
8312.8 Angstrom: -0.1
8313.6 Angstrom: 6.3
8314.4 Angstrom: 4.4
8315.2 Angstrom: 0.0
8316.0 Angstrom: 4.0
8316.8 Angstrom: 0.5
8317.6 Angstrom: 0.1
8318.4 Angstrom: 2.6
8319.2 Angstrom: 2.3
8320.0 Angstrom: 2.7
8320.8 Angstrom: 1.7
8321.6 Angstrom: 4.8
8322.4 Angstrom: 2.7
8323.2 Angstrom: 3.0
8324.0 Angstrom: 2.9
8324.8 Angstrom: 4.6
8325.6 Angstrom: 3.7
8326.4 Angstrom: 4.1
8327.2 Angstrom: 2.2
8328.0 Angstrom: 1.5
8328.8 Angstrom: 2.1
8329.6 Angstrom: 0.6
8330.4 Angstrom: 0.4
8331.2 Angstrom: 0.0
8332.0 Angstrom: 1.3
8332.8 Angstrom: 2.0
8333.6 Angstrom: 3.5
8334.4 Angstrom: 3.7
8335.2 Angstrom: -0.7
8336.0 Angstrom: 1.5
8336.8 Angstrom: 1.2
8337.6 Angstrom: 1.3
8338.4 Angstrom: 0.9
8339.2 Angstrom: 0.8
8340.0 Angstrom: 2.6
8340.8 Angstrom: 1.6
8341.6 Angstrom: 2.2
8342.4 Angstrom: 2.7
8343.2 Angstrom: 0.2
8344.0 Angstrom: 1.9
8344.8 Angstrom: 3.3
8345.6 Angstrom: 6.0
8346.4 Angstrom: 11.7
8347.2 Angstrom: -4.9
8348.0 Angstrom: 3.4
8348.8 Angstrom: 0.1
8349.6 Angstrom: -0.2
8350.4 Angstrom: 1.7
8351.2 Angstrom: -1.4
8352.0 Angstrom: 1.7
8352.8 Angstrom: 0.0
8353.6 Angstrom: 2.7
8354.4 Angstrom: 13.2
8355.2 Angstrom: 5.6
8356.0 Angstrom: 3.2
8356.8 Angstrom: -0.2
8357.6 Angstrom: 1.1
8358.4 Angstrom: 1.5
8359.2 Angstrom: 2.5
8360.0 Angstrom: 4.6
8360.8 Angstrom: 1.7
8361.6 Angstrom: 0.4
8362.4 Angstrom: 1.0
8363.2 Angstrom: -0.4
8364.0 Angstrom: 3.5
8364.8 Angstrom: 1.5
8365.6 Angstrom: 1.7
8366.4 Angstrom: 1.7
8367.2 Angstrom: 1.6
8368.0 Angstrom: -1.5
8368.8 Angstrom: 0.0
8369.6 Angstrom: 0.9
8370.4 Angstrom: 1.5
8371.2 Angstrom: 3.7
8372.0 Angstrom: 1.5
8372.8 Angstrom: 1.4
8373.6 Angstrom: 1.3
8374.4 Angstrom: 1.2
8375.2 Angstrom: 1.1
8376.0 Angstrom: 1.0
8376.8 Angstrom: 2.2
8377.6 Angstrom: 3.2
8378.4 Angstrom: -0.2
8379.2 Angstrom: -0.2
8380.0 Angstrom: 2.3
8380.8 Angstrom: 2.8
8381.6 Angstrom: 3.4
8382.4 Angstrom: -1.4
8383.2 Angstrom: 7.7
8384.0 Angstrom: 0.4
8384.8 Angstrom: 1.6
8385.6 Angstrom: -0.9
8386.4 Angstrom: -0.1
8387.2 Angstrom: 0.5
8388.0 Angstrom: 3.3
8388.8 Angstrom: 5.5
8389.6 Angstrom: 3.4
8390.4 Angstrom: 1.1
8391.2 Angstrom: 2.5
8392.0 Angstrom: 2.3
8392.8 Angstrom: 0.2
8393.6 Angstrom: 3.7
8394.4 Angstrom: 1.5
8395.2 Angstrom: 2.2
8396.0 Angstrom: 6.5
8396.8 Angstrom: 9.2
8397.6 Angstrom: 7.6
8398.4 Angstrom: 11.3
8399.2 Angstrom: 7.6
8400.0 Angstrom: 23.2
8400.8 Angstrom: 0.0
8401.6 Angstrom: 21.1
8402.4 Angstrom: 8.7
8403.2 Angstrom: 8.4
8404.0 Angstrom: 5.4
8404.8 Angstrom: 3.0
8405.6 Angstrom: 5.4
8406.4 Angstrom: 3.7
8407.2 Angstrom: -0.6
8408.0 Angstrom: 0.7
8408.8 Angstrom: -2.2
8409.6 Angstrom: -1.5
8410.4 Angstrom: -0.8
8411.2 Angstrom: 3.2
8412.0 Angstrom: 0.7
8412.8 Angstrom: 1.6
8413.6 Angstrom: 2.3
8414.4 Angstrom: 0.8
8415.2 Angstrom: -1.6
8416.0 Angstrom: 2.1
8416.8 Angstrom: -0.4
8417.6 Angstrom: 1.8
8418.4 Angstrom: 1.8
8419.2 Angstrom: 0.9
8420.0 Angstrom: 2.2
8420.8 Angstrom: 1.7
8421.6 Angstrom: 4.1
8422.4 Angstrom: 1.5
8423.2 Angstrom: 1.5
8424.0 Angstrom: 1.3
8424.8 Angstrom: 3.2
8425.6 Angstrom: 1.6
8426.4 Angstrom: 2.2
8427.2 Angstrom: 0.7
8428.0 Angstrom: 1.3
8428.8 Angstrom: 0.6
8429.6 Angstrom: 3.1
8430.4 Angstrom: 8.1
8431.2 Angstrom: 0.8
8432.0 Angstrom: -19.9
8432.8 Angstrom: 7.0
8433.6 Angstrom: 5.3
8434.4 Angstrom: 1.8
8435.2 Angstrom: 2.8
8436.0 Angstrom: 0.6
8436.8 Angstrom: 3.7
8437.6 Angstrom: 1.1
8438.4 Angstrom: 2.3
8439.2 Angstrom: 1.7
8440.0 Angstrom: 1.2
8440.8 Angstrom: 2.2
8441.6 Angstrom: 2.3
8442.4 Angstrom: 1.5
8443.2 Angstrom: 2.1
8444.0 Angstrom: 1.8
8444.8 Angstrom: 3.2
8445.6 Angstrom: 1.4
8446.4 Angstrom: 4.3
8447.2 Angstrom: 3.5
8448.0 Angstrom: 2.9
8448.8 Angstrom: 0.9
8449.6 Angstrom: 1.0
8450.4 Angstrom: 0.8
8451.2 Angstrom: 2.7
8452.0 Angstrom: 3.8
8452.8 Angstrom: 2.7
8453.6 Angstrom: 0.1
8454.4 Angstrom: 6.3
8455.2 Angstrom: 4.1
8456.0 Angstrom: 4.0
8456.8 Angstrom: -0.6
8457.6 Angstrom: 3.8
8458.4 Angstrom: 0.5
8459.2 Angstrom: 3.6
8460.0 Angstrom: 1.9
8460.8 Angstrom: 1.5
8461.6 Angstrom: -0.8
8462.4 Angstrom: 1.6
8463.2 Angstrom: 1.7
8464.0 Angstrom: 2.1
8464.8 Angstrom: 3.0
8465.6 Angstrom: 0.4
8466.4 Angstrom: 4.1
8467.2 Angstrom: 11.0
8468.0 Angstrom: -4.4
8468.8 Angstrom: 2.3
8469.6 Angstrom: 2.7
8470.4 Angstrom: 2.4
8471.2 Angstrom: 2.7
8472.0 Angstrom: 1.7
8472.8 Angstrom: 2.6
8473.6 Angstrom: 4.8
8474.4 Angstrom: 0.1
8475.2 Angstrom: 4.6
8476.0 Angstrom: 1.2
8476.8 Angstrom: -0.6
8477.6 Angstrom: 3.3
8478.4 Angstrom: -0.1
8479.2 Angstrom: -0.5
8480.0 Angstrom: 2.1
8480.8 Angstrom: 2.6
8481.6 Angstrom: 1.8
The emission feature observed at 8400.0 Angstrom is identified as H-gamma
